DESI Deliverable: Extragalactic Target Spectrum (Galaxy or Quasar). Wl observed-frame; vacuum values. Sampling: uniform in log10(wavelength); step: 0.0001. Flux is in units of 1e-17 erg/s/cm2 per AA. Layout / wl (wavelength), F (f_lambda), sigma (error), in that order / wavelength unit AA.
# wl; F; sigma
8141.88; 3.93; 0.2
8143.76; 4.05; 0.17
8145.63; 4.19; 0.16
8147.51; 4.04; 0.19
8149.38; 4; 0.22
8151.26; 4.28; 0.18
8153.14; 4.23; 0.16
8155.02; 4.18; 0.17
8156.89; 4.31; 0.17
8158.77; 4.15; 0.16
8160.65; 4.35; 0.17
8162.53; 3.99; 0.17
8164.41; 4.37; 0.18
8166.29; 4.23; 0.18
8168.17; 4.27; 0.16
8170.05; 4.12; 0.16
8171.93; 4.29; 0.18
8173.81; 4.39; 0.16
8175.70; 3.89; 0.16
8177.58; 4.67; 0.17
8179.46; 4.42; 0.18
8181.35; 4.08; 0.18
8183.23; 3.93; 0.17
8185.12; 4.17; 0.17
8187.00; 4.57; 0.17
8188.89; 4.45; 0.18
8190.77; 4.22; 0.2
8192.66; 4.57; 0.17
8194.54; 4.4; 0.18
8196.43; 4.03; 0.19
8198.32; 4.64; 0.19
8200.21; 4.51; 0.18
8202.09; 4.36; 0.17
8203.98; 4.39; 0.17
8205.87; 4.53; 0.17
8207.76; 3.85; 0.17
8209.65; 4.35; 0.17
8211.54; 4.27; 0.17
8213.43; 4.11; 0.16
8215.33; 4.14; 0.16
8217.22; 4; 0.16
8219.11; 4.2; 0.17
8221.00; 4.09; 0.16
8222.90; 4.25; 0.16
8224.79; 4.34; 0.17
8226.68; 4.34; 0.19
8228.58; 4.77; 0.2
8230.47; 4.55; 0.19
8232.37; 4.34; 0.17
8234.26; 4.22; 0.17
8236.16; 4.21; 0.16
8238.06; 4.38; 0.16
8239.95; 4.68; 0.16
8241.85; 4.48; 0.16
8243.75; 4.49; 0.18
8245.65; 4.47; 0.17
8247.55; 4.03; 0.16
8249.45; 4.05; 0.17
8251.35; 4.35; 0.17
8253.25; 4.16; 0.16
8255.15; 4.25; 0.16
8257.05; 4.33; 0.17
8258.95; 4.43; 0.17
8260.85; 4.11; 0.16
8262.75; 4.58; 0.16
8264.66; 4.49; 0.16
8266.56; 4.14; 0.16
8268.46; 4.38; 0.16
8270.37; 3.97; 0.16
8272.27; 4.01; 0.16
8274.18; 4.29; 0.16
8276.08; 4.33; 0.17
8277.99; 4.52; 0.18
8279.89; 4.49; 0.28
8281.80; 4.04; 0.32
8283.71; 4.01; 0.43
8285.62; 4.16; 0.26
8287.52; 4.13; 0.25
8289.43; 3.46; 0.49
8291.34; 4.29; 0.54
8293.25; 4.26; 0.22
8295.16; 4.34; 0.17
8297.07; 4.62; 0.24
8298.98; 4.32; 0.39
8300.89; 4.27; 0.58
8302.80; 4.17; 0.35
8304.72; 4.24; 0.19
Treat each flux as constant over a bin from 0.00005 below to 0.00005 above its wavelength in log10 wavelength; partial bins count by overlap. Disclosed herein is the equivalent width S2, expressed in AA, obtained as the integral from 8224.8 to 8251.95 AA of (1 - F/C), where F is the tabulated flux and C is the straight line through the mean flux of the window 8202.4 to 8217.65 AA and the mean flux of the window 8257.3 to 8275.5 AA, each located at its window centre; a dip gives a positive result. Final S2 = -0.9 AA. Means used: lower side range 4.22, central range 4.38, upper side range 4.27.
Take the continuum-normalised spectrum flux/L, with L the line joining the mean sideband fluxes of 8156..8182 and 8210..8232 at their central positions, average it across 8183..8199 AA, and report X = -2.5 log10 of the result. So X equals -0.02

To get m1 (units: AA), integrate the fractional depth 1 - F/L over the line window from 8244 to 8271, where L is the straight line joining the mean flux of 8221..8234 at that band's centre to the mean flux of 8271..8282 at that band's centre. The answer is 0.3 AA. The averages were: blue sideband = 4.4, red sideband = 4.29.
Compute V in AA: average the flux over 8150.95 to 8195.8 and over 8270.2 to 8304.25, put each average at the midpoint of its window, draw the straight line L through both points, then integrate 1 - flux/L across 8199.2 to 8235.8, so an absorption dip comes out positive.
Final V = -0.4 AA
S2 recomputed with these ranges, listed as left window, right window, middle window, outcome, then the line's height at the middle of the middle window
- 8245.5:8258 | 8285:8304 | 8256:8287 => -0.39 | 4.21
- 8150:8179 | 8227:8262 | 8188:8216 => -0.17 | 4.3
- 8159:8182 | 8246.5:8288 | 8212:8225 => 0.28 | 4.25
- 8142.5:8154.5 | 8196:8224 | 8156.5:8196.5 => -0.84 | 4.18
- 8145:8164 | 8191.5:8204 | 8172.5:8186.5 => 0.26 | 4.31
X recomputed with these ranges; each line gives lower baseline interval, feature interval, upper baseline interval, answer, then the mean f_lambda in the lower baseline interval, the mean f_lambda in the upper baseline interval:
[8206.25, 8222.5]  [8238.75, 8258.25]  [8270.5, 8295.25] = -0.05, 4.14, 4.17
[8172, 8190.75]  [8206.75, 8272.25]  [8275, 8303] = -0.01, 4.28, 4.23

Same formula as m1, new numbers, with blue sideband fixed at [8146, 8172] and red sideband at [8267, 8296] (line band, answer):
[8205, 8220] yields 0.0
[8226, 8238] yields -0.6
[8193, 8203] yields -0.5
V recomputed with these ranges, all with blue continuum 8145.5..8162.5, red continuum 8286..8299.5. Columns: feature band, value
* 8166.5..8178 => -0.2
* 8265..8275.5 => 0.0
